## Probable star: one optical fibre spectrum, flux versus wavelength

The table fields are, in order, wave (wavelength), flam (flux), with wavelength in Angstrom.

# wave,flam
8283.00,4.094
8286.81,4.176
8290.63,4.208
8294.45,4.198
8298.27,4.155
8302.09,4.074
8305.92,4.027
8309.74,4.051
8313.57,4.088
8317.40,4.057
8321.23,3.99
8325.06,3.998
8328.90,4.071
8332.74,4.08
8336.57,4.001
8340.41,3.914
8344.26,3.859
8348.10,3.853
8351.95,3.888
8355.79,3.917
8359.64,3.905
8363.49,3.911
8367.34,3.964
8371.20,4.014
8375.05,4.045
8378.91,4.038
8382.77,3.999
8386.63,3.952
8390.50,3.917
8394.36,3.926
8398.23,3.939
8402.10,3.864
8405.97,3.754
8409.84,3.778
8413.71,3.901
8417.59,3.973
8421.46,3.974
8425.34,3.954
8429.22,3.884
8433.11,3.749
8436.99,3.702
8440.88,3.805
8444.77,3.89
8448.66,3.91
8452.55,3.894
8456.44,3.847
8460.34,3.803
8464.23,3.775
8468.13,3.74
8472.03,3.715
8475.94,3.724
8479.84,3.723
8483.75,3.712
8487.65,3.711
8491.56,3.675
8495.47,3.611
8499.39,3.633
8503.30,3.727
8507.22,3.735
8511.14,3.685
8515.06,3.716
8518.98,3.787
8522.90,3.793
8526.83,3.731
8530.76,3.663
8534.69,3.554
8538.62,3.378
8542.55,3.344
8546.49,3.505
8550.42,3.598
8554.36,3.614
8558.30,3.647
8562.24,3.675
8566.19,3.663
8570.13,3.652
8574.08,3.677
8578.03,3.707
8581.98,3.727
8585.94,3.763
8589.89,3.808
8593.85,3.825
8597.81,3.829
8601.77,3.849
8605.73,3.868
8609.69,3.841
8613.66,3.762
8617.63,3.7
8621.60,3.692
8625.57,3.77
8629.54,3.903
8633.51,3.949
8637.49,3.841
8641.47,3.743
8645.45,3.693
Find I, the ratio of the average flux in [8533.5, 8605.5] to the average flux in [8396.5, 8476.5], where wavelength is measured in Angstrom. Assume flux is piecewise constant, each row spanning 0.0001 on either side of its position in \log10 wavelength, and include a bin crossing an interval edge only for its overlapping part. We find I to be 0.95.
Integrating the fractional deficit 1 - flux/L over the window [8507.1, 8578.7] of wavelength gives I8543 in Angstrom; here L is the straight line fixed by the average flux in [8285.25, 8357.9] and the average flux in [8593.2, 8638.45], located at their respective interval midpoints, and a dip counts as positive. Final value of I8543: 4.38 Angstrom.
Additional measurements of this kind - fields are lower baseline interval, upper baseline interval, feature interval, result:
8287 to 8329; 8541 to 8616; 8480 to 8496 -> 0.6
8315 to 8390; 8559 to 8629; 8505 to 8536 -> 0.9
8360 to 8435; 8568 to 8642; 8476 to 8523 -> 1.8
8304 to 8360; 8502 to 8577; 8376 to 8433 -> -0.8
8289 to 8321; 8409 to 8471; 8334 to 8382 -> 0.7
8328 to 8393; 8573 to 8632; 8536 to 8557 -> 1.8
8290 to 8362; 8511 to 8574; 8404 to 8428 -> -0.2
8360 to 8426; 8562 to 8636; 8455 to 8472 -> 0.4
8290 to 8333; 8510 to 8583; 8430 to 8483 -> 0.2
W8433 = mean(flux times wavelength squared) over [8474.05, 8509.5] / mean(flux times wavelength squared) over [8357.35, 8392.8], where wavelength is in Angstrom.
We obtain 0.96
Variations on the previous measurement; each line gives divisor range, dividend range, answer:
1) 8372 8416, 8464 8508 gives 0.96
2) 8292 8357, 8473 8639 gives 0.98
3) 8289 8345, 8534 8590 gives 0.95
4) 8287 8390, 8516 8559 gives 0.94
